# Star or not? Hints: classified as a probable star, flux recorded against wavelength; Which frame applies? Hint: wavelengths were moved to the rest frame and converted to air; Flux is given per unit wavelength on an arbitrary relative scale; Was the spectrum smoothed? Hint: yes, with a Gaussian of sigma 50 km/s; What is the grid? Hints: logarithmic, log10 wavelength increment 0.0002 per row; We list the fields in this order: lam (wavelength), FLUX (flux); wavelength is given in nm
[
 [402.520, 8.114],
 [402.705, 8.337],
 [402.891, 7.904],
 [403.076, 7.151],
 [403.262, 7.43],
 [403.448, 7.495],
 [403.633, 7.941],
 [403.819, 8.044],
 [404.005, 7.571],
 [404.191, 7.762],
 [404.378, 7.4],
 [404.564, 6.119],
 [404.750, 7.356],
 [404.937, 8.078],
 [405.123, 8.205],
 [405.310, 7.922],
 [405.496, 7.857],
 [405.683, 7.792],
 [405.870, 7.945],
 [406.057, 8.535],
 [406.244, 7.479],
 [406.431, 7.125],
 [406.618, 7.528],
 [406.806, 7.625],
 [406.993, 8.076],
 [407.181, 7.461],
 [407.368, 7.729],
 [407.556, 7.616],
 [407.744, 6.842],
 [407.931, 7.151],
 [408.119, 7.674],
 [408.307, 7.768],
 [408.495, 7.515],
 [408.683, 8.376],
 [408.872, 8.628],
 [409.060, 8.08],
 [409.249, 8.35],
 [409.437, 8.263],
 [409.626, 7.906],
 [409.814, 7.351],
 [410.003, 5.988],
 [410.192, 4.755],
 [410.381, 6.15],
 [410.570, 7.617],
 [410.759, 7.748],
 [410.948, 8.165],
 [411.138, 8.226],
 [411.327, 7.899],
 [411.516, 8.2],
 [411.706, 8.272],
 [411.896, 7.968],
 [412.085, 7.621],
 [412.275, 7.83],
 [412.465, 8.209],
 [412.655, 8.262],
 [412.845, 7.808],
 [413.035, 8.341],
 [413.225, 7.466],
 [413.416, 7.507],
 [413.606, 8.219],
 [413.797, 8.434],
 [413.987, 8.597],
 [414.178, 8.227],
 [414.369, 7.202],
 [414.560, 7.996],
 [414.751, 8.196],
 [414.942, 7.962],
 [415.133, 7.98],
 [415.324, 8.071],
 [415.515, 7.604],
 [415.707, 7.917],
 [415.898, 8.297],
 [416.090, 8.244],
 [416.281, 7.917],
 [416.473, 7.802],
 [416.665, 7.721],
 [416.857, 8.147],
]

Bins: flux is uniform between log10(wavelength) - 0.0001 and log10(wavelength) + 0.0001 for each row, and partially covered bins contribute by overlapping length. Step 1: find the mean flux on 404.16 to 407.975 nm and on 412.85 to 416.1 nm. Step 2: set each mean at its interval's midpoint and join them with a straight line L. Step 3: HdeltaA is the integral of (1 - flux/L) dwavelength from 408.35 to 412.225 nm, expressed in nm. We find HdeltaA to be 0.07 nm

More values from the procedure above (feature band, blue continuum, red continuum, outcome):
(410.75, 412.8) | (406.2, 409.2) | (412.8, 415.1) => -0.04 nm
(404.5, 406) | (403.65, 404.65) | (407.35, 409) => -0.04 nm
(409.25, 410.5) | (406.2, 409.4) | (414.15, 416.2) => 0.15 nm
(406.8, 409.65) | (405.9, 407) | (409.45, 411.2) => -0.15 nm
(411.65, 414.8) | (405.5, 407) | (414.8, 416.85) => -0.04 nm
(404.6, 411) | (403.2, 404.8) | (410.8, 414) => 0.11 nm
